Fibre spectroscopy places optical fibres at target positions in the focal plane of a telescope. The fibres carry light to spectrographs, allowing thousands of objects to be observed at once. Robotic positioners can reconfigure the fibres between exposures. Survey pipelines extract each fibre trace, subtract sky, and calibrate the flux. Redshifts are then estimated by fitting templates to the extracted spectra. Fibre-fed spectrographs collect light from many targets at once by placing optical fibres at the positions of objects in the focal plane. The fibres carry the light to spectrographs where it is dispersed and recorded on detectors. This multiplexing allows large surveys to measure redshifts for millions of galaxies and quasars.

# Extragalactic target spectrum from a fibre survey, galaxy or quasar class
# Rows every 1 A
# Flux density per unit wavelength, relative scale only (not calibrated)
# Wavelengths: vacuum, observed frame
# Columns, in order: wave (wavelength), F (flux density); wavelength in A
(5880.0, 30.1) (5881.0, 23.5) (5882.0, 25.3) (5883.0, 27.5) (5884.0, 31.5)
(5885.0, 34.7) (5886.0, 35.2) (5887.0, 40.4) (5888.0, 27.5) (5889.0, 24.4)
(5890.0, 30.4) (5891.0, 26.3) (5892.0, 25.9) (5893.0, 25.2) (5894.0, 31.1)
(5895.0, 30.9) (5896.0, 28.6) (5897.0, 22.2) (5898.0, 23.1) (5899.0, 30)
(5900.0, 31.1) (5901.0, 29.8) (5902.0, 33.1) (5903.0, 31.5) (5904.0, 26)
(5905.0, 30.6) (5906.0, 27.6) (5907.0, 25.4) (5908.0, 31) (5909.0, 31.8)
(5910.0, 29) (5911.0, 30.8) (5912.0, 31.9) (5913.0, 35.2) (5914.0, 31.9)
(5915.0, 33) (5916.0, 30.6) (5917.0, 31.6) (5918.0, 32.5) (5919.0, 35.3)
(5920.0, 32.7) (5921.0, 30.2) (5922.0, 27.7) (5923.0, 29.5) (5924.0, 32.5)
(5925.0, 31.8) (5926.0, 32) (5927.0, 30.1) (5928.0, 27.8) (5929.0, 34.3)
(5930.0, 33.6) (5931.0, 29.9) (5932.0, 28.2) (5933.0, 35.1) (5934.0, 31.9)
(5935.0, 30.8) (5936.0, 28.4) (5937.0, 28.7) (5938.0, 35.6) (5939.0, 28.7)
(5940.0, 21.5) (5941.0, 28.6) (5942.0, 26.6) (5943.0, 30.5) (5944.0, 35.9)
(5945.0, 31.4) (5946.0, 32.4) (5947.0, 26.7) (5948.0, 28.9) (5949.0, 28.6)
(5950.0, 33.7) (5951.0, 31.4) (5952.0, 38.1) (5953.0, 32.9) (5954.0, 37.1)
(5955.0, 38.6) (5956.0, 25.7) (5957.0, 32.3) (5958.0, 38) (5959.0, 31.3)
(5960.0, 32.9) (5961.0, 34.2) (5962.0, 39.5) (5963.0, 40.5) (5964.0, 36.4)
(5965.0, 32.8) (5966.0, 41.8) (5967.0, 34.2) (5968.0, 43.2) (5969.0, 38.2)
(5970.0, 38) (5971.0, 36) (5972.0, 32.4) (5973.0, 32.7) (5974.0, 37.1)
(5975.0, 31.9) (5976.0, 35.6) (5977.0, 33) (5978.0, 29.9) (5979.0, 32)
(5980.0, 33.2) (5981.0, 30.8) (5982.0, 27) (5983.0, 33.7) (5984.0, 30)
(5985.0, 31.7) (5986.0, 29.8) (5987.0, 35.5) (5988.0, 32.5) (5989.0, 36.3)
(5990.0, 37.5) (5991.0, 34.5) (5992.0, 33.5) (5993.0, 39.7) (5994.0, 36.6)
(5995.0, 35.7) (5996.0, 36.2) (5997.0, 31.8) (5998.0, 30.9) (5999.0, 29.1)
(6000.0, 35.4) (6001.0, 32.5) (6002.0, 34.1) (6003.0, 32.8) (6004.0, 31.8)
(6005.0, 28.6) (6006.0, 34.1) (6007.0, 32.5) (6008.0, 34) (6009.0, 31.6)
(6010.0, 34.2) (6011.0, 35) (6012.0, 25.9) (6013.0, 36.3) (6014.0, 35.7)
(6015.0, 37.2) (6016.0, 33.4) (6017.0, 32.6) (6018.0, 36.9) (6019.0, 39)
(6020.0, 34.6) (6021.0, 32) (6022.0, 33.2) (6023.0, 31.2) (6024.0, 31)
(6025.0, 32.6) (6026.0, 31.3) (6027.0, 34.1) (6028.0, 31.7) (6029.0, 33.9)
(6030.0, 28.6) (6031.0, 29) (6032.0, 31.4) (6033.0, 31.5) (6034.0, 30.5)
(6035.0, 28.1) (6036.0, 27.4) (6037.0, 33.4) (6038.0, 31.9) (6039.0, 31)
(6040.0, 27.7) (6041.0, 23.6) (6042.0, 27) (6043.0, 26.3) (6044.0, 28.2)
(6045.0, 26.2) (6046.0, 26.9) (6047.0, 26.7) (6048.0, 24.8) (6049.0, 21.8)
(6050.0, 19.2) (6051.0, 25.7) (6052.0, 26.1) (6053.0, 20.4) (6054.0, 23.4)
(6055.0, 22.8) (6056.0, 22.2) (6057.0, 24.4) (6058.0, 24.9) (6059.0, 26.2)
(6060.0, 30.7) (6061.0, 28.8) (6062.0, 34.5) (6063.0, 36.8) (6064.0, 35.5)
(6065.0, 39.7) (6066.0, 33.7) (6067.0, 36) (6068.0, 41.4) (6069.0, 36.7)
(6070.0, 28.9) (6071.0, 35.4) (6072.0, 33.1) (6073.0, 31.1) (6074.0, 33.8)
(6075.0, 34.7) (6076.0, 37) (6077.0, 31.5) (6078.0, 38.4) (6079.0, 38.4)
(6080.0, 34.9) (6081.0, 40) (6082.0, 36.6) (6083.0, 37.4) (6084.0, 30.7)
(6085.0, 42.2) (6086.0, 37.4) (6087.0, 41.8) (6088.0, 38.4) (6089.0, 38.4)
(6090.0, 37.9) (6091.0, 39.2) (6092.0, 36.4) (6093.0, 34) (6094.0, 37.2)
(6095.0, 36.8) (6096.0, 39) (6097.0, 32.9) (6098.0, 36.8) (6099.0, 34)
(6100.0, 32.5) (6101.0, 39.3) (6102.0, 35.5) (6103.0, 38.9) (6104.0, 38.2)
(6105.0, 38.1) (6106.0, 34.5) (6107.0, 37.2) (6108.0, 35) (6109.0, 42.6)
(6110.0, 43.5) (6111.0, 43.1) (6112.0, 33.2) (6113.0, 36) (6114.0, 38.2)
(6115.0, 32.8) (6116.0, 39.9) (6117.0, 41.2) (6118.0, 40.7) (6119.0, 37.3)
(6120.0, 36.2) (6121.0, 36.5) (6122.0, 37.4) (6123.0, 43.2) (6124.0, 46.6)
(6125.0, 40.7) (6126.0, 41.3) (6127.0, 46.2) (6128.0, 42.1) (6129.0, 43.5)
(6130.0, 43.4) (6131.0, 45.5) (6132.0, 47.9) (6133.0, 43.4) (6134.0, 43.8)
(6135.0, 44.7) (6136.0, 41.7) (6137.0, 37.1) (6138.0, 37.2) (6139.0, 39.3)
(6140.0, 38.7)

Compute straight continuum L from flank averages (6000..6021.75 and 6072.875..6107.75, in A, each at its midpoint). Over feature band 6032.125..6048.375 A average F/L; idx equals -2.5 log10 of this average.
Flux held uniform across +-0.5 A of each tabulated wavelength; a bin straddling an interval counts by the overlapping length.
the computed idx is 0.22 mag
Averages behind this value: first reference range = 33.6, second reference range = 36.7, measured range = 28.3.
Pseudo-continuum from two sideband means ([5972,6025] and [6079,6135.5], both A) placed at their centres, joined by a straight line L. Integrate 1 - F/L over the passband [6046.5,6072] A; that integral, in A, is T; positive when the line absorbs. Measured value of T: 5.2 A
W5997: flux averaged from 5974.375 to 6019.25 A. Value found 33.4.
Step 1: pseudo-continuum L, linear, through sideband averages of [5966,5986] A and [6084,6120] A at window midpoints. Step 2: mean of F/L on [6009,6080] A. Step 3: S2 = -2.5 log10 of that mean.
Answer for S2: 0.16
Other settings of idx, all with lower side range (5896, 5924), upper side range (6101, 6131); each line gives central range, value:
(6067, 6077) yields 0.09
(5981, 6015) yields 0.03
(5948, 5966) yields -0.07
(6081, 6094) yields 0.02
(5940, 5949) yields 0.08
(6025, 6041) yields 0.17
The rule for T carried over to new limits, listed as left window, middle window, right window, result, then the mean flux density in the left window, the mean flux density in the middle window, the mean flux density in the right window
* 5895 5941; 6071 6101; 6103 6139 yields 1.7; 30.3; 36.3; 40.2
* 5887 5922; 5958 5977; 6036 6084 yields -3.7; 29.8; 36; 30.5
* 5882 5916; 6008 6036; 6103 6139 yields 2.3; 29.8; 32.6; 40.2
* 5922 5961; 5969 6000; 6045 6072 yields -3.2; 31.4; 33.6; 29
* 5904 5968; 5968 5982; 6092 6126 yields -0.3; 32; 34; 37.9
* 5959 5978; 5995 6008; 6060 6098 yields 1.2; 35.8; 32.7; 36.1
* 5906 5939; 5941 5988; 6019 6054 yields -4.9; 31.2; 33.5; 28.9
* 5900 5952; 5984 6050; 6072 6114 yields 4.4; 30.7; 31.8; 36.9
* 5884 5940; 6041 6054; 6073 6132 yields 4.0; 30.4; 24.8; 38.2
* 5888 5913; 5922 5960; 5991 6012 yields -0.9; 28.8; 31.3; 33.3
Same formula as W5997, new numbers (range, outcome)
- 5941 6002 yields 33.7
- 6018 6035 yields 32.2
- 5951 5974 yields 35.7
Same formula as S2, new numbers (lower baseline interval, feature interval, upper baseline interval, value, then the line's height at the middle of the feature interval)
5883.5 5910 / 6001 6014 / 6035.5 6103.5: -0.05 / 31.3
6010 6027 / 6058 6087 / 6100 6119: 0.04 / 36.3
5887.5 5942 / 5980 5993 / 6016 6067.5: -0.11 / 29.7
